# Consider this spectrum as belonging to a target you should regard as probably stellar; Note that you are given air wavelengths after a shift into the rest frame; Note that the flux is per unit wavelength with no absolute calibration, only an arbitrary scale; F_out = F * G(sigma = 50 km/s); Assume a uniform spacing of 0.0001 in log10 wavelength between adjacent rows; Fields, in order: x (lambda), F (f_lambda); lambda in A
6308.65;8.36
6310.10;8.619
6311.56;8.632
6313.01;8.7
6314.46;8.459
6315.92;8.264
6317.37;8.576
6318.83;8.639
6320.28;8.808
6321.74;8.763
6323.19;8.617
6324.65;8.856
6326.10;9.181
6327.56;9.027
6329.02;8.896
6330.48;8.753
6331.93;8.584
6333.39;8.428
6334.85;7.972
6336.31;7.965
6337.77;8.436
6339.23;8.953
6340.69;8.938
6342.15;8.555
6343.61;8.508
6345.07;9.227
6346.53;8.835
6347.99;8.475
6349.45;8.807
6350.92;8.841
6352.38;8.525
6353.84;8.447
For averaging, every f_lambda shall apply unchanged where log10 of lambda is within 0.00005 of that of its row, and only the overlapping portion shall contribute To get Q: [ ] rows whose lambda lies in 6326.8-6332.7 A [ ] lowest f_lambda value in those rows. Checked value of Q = 8.584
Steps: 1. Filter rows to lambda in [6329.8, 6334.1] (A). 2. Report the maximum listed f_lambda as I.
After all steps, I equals 8.753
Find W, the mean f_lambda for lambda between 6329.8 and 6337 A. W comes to 8.34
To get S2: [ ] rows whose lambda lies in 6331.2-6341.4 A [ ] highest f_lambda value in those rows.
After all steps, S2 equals 8.953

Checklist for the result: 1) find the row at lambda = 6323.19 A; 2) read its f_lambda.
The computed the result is 8.617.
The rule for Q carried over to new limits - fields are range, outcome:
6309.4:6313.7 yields 8.619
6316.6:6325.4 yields 8.576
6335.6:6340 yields 7.965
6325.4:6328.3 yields 9.027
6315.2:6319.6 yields 8.264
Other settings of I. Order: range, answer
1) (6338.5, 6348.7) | 9.227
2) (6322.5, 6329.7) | 9.181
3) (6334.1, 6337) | 7.972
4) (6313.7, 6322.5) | 8.808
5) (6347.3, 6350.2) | 8.807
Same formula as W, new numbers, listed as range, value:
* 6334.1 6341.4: 8.45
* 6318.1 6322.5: 8.74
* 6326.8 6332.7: 8.81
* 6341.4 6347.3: 8.79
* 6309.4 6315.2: 8.59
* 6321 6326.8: 8.86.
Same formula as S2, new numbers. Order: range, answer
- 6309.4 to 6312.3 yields 8.632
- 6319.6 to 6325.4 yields 8.856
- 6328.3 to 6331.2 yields 8.896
